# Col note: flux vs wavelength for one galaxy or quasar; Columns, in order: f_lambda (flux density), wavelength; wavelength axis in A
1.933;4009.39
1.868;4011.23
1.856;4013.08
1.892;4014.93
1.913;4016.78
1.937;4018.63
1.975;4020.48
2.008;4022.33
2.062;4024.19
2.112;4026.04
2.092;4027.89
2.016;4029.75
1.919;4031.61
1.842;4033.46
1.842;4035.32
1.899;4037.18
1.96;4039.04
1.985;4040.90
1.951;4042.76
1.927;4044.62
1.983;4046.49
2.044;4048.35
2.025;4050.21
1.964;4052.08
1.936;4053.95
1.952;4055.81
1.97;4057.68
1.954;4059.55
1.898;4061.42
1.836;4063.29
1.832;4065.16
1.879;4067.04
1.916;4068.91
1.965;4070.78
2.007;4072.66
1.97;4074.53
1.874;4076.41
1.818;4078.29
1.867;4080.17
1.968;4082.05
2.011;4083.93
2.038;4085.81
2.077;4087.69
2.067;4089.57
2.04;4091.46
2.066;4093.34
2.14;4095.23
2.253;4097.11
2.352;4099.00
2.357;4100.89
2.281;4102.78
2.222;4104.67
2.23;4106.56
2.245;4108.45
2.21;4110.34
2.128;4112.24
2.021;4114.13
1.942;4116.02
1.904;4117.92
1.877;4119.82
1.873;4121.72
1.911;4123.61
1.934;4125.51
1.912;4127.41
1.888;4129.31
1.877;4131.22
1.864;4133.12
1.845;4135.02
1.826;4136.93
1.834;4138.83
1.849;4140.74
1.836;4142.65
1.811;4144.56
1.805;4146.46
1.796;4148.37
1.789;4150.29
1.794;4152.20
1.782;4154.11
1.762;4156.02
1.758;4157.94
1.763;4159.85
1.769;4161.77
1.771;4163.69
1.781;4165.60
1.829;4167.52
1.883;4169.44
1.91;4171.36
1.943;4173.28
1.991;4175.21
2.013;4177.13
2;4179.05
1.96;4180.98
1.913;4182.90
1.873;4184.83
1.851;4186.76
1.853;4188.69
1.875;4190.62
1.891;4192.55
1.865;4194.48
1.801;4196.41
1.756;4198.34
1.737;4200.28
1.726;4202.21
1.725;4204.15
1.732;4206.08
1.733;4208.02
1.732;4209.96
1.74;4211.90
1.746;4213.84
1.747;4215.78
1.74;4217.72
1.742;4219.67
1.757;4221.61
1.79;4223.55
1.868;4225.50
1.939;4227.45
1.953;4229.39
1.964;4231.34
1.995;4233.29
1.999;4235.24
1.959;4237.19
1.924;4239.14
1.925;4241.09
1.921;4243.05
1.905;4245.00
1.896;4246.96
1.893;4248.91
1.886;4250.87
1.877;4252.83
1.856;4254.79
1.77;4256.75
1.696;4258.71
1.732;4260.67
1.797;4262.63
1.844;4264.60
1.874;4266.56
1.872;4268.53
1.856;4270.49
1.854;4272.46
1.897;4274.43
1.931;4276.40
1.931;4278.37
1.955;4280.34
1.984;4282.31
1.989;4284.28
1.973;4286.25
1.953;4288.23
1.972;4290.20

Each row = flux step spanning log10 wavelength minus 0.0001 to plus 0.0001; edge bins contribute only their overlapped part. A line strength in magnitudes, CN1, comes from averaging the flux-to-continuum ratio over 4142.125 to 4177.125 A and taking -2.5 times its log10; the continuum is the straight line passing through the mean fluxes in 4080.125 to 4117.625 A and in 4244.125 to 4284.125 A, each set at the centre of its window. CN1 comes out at 0.116 mag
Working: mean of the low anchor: 2.13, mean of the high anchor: 1.87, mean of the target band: 1.83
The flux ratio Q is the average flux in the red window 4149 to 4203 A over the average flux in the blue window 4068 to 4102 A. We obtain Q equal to 0.90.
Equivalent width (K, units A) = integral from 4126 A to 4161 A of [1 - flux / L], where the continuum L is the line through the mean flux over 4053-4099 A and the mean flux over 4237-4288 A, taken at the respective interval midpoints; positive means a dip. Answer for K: 2.2 A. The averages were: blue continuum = 1.98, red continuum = 1.88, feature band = 1.82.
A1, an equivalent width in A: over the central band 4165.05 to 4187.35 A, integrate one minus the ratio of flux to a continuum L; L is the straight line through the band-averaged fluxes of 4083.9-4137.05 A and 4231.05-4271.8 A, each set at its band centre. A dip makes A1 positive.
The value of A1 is 0.6 A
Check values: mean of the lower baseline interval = 2.05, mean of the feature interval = 1.92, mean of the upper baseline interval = 1.88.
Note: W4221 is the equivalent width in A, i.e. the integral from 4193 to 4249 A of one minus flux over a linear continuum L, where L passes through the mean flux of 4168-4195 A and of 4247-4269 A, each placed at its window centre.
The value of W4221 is 1.0 A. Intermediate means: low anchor 1.91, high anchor 1.83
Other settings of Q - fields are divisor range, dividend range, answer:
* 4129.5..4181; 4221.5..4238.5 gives 1.04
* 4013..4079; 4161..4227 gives 0.94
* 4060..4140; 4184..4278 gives 0.92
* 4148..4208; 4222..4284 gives 1.03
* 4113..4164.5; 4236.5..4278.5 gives 1.01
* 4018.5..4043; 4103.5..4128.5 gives 1.03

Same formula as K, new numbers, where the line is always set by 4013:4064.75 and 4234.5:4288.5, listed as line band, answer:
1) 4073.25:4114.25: -3.46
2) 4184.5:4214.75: 1.91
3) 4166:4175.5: 0.09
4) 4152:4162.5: 0.83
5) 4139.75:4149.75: 0.55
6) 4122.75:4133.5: 0.17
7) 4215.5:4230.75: 0.62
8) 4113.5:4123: 0.06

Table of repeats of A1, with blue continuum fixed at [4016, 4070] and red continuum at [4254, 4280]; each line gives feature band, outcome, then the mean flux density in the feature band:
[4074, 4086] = 0.04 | 1.93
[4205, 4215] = 0.71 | 1.74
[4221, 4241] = -0.63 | 1.92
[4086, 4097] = -0.91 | 2.09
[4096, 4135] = -2.87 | 2.06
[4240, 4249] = -0.27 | 1.91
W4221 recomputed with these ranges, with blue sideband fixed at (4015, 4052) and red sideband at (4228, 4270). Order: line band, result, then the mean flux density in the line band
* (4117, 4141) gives 0.68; 1.88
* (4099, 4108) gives -1.56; 2.28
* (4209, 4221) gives 0.98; 1.74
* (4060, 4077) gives 0.40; 1.91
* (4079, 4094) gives -0.49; 2.01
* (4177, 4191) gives -0.03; 1.91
